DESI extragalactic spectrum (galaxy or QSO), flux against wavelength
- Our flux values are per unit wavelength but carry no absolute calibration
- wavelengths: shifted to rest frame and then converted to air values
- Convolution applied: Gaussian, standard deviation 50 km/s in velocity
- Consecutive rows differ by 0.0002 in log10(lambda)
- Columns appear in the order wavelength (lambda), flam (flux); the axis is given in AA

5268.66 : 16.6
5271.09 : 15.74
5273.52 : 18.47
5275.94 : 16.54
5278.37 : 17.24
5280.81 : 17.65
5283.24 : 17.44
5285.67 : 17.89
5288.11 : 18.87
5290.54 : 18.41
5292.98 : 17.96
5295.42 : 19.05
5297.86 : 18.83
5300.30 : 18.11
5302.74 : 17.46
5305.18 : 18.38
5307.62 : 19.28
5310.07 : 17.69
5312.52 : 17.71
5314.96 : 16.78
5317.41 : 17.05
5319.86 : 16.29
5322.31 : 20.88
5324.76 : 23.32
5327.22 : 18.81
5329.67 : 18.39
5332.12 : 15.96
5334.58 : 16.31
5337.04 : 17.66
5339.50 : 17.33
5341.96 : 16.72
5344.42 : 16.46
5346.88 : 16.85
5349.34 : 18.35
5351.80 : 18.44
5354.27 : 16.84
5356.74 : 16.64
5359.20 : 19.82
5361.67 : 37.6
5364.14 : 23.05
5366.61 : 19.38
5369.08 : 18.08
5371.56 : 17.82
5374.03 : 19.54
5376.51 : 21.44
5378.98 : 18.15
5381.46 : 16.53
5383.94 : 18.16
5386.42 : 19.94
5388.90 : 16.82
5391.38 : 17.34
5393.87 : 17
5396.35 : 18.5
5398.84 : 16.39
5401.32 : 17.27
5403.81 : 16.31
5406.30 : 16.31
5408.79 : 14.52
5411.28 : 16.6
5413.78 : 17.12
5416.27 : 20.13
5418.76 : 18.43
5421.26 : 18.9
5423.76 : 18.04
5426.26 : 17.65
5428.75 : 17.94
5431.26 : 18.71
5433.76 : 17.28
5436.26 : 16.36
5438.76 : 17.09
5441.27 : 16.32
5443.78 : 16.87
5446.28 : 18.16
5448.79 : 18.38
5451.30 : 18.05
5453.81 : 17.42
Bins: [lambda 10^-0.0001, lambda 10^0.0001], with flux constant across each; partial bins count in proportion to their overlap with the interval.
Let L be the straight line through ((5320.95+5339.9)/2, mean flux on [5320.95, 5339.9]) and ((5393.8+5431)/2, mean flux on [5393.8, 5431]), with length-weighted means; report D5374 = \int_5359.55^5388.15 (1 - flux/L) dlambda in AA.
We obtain -4.38 AA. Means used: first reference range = 18.6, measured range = 20.8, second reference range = 17.5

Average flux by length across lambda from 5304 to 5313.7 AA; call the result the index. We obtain 18.3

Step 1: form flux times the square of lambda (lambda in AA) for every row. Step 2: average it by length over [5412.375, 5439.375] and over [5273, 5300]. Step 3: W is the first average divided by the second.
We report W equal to 1.1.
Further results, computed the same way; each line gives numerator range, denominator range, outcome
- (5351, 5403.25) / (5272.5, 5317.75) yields 1.10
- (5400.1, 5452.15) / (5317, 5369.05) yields 0.94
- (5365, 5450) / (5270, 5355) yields 1.03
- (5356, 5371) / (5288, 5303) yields 1.25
